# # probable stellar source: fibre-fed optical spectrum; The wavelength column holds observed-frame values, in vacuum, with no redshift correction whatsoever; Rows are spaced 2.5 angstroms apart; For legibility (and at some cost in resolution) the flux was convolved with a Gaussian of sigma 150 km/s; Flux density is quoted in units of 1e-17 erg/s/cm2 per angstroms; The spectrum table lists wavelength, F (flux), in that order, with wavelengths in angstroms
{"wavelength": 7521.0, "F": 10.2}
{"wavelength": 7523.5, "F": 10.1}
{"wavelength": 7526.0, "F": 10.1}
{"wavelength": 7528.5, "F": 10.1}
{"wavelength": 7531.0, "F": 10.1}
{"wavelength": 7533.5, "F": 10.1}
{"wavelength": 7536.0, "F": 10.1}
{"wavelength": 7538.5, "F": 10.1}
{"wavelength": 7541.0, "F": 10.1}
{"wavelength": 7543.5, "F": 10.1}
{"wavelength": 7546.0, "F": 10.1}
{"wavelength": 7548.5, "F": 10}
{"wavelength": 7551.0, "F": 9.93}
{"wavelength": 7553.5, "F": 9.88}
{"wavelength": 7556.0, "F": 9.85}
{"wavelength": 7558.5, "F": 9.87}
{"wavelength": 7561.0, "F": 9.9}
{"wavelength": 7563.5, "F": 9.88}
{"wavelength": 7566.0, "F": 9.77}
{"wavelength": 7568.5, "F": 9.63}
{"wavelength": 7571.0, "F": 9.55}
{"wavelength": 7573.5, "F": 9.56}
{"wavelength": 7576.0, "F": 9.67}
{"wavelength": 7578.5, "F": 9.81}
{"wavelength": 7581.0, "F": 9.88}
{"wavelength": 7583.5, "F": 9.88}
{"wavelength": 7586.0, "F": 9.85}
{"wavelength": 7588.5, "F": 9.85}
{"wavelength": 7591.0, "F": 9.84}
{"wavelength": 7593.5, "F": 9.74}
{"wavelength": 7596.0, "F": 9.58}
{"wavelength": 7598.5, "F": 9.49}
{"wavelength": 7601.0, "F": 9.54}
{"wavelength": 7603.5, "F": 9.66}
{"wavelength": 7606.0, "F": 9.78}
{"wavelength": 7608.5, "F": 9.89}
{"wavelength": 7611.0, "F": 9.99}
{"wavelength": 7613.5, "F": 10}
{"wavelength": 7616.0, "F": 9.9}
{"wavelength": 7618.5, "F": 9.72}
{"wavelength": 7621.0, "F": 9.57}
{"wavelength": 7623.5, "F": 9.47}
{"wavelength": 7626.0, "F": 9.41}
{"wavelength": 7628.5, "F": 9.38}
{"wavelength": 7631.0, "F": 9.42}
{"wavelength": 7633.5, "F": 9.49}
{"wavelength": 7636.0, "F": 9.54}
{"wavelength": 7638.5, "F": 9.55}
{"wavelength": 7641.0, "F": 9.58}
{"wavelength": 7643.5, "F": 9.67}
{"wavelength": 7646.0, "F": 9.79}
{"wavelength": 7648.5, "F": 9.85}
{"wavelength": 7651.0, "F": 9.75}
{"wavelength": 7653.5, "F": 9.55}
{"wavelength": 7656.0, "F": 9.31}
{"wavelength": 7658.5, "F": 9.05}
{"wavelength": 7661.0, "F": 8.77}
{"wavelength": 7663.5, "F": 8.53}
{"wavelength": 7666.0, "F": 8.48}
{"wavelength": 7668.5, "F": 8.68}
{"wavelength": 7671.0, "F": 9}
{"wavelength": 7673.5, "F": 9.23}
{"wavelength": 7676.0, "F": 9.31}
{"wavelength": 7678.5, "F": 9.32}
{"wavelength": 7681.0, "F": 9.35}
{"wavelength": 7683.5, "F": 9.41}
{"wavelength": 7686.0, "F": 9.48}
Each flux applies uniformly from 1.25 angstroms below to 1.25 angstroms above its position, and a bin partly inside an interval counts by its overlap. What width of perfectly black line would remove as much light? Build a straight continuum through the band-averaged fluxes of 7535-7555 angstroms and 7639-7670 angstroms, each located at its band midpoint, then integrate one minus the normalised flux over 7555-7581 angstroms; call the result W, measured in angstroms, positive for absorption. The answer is 0.3 angstroms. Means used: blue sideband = 10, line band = 9.75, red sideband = 9.26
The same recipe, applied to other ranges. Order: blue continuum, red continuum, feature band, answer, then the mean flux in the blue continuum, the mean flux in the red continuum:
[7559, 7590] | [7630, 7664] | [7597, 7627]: -0.3 angstroms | 9.77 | 9.44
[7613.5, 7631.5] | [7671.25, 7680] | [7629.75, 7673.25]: 0.5 angstroms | 9.59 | 9.26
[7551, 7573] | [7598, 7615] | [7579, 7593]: -0.1 angstroms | 9.79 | 9.78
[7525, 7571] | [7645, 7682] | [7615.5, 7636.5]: -0.2 angstroms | 9.97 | 9.19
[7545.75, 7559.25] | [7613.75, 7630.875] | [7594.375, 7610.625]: 0.0 angstroms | 9.93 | 9.59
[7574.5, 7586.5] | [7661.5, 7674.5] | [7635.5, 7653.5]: -1.2 angstroms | 9.81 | 8.77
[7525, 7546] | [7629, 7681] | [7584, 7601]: 0.0 angstroms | 10.1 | 9.3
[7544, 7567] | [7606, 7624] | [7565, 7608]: 0.6 angstroms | 9.92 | 9.8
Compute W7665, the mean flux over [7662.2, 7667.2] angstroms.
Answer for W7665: 8.51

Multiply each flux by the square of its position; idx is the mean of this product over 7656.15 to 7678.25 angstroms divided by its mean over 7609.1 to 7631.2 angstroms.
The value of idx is 0.93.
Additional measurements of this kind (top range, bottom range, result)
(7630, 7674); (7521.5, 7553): 0.95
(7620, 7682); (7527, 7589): 0.96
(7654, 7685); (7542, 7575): 0.95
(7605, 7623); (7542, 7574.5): 1.01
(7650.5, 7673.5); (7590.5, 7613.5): 0.94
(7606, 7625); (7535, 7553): 0.99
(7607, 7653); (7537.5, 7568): 0.99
